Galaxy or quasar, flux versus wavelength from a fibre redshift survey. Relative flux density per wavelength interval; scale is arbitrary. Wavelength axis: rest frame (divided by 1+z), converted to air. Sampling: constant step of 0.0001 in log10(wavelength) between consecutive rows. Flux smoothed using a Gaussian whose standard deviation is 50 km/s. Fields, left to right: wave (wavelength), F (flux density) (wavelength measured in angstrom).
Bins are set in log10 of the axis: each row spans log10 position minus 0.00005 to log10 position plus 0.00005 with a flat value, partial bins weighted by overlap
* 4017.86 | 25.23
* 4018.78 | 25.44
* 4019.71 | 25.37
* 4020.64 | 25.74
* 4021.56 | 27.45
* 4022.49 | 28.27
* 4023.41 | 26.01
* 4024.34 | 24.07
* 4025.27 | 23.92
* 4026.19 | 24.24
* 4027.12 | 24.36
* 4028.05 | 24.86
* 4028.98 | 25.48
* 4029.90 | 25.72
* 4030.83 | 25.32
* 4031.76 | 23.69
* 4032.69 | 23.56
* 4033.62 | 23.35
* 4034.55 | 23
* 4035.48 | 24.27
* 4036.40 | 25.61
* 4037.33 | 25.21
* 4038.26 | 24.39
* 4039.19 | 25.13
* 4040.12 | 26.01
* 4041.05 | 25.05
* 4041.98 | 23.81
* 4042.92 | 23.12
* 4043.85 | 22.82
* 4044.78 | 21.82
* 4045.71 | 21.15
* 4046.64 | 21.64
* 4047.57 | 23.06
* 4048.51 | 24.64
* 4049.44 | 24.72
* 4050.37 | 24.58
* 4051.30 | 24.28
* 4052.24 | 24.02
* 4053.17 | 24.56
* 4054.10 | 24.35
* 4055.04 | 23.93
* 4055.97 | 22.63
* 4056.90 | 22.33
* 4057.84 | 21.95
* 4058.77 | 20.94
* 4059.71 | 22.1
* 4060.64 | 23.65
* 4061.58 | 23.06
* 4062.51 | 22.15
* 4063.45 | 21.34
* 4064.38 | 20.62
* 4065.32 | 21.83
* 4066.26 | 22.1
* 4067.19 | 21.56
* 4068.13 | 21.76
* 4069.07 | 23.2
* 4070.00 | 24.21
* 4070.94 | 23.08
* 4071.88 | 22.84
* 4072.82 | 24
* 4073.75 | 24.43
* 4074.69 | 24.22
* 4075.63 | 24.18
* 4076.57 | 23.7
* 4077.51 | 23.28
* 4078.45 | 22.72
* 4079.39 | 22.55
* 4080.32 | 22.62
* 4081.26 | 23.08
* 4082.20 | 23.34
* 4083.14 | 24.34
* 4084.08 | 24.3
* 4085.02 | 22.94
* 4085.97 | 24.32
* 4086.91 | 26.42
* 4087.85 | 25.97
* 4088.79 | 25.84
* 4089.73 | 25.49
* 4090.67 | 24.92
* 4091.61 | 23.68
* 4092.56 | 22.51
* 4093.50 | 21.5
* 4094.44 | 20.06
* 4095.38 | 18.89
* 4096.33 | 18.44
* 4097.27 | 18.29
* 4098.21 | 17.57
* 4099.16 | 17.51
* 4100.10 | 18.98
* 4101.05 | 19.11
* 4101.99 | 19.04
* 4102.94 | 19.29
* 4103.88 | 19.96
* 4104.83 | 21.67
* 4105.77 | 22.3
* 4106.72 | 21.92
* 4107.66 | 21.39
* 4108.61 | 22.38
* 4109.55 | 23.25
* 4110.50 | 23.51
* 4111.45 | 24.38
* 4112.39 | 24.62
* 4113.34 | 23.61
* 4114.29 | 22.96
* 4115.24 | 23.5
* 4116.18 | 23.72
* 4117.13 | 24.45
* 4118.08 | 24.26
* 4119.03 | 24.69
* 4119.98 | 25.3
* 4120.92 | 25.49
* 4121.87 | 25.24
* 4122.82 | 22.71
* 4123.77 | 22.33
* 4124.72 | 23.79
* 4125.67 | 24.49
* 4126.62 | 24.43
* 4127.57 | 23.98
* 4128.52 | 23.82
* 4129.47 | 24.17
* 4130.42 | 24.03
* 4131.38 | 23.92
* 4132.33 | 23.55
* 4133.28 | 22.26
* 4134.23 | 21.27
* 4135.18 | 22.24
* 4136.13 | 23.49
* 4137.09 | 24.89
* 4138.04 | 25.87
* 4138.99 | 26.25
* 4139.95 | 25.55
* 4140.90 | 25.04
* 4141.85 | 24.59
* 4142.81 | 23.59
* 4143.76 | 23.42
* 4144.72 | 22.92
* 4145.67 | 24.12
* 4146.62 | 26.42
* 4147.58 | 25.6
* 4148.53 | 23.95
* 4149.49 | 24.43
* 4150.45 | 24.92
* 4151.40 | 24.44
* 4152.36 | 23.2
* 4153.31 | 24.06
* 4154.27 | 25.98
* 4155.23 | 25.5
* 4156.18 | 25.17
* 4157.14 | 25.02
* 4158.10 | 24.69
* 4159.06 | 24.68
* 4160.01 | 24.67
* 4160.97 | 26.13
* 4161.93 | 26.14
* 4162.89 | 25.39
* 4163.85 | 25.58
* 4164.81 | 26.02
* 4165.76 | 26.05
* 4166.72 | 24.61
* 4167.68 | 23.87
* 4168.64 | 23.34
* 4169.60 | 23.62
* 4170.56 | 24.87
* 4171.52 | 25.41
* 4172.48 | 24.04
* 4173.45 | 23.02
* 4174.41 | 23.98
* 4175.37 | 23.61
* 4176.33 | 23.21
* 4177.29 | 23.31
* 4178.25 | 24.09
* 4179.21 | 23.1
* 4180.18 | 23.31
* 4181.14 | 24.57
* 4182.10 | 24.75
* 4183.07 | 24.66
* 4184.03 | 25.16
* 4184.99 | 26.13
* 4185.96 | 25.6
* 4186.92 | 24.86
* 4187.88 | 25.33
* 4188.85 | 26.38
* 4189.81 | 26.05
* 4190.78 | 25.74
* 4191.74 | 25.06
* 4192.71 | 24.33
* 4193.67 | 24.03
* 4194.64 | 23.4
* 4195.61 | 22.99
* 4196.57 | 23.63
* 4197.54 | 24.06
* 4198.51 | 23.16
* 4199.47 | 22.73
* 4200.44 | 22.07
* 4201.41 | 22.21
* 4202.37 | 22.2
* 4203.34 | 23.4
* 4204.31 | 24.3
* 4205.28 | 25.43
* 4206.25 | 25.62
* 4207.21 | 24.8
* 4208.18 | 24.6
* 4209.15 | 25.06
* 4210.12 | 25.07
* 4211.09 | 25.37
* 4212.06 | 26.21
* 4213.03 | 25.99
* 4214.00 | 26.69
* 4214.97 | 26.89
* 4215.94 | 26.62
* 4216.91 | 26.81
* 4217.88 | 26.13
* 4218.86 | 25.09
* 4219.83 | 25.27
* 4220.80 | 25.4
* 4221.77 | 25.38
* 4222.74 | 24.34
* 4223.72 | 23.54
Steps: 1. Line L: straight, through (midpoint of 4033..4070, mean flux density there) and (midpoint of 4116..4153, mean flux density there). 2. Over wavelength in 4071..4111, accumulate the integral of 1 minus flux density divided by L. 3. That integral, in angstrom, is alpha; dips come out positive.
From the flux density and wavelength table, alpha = 2.3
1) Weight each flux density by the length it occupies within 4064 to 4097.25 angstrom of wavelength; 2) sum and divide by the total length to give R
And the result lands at 23.1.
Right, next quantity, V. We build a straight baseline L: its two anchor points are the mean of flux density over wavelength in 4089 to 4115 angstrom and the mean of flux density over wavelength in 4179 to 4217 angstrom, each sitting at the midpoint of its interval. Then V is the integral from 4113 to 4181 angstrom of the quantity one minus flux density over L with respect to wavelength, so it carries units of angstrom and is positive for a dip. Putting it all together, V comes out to -4.0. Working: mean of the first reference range 21.4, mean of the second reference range 24.7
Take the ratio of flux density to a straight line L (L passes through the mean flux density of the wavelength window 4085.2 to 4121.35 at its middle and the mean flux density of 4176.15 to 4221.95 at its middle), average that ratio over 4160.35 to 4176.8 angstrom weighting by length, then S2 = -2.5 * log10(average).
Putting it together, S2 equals -0.03 mag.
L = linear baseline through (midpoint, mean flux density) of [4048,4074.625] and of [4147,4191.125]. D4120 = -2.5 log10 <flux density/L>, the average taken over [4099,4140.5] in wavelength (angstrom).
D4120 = 0.04 mag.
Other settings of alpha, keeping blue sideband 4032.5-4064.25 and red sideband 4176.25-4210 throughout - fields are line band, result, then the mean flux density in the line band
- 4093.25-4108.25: 2.53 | 19.7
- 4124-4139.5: 0.03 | 23.9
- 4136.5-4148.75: -0.41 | 24.8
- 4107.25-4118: 0.16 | 23.5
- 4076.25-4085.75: 0.13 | 23.3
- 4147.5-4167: -0.79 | 25.1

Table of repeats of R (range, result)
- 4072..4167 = 23.6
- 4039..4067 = 23.1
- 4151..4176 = 24.7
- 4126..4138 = 23.6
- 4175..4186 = 24.2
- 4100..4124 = 22.8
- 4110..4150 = 24.1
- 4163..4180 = 24.2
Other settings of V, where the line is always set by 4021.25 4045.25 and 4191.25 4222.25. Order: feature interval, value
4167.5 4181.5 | 0.49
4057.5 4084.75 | 1.95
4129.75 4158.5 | 0.37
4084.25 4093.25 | 0.02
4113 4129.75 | 0.41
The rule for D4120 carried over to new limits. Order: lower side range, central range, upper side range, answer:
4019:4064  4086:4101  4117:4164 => 0.12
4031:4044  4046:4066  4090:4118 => 0.03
